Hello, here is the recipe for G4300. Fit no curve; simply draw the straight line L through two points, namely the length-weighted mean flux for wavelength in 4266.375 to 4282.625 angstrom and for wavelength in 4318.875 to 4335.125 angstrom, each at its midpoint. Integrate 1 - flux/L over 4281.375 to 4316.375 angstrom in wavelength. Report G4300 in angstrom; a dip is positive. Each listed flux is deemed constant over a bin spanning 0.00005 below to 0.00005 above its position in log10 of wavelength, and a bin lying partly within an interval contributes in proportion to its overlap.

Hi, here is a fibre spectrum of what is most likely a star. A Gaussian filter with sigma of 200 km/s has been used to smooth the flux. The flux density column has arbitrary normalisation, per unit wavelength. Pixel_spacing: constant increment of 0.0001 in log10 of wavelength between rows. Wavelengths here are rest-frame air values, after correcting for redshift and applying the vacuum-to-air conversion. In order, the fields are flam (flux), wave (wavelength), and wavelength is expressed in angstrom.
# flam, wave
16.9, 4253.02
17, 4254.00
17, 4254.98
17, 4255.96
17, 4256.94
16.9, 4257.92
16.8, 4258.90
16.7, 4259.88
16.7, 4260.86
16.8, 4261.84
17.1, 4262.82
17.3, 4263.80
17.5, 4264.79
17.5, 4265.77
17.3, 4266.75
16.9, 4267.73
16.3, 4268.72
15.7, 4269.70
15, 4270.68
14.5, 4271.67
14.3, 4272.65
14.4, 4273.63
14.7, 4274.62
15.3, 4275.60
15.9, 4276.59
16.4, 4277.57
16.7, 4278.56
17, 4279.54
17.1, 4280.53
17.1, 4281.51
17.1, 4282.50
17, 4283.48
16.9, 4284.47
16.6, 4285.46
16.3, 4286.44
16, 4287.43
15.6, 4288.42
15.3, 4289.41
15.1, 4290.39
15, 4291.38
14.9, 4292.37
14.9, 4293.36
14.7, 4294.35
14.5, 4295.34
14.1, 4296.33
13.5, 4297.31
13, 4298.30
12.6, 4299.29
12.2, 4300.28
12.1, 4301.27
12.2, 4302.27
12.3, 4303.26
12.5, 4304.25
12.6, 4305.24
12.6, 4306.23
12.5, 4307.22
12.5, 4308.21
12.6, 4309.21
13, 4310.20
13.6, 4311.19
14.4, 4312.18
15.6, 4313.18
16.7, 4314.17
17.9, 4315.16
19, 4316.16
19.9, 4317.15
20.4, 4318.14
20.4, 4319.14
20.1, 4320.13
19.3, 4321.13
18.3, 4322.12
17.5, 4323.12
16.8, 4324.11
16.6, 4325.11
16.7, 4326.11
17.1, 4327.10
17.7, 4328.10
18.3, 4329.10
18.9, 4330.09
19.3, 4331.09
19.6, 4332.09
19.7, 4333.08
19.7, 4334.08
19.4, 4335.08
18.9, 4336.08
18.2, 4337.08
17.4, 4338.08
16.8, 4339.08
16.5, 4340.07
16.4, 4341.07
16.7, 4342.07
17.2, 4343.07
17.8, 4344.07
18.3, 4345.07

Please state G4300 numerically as 5.30 angstrom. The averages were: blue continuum 15.9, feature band 14.5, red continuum 18.5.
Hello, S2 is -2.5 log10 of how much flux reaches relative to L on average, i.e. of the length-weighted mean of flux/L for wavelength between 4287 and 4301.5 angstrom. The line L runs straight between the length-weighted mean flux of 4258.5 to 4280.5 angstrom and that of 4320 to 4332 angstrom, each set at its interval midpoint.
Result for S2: 0.19 mag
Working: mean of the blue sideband 16.2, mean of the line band 14.3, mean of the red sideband 18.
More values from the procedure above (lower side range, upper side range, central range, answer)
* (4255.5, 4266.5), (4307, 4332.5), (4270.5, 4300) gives 0.12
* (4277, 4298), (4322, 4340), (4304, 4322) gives 0.08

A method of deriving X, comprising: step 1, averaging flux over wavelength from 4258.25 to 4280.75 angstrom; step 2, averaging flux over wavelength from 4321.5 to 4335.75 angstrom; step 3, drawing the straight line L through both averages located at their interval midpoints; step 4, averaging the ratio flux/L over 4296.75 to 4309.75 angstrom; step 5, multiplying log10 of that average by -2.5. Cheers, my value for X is 0.35 mag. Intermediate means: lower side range 16.2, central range 12.6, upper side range 18.3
